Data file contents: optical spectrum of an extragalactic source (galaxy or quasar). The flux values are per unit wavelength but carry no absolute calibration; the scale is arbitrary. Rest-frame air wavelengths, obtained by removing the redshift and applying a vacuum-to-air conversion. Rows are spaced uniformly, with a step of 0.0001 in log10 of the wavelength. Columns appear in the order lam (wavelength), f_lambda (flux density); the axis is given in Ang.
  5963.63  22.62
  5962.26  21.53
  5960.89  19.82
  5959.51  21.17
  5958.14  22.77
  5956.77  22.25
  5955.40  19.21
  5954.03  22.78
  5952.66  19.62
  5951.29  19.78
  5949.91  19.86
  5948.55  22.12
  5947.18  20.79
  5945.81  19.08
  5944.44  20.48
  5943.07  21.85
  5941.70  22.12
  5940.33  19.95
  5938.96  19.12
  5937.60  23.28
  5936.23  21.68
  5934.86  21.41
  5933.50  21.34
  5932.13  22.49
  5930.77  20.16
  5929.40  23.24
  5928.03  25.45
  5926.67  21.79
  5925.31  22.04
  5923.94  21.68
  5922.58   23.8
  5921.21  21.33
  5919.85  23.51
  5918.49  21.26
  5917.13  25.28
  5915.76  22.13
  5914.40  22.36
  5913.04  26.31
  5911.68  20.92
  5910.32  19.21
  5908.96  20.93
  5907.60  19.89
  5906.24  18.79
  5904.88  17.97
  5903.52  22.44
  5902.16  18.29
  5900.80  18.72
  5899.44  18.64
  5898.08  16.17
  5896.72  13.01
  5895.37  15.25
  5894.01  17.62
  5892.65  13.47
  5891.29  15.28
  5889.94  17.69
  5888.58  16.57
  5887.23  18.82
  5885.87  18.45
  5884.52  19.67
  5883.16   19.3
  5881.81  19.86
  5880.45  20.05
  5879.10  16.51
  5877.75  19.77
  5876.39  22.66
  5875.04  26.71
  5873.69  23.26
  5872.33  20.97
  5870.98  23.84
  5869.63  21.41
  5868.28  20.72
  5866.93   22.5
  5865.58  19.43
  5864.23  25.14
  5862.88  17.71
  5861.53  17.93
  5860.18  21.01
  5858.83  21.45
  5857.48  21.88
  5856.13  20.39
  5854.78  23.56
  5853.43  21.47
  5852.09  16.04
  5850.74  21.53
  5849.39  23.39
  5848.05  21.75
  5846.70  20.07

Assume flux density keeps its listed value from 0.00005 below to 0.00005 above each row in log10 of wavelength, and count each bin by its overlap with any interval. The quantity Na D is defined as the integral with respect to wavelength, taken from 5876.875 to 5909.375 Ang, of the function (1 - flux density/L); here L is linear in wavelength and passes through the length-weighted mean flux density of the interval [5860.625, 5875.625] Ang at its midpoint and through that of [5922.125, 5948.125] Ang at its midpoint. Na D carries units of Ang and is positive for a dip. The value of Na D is 5.5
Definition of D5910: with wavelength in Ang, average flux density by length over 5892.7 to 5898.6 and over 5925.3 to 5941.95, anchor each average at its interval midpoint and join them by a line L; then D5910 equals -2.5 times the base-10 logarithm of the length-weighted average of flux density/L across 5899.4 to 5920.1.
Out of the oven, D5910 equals -0.19 mag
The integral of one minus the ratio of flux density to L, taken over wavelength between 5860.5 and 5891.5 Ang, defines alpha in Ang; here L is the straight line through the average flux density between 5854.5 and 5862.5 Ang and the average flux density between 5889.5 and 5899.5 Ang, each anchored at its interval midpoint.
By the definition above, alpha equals -3.4 Ang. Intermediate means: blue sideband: 20.8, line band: 20.3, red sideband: 15.7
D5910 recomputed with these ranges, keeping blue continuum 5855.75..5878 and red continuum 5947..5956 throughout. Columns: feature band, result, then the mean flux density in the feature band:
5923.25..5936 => -0.066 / 22.2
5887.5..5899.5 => 0.315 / 15.9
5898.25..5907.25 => 0.119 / 19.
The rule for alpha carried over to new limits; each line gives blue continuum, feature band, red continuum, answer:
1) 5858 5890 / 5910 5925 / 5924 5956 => -1.1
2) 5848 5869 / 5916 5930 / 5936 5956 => -1.4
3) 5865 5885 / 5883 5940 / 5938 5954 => 1.8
